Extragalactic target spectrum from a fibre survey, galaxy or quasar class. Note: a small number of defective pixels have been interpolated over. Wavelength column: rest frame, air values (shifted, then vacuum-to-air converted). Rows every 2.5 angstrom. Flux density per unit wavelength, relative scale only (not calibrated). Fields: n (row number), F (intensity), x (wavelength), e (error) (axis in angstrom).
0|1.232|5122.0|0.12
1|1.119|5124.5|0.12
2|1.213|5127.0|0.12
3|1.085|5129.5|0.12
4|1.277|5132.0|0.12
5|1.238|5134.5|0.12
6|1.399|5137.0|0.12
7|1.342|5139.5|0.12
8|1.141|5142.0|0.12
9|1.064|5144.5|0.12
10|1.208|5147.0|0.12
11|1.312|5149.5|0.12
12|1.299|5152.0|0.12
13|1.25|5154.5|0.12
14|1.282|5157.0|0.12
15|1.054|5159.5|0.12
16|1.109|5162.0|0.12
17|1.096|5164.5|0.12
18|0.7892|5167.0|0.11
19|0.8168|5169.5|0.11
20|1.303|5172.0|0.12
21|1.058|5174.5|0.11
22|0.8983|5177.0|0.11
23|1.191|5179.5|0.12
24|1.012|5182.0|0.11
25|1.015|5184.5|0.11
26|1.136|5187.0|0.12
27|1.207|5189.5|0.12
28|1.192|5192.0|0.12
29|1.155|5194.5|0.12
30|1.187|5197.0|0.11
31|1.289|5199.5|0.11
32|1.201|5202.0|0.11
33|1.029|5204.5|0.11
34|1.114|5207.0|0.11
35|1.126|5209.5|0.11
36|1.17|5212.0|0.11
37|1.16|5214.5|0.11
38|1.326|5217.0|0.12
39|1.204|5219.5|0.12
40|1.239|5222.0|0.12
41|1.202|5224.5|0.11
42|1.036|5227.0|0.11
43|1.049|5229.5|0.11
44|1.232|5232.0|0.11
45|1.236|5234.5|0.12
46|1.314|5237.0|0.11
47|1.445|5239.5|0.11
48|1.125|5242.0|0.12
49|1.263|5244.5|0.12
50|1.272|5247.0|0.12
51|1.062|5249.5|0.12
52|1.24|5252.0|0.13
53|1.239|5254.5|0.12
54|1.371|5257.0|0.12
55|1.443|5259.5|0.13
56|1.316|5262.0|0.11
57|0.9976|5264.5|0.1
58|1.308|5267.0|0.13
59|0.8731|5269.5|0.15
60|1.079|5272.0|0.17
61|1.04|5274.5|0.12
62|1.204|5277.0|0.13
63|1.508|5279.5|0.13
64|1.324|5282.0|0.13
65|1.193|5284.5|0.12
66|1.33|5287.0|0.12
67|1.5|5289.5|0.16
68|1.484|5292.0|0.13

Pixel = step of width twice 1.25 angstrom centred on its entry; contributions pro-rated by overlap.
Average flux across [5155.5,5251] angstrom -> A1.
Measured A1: 1.15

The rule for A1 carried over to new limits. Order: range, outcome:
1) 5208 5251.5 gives 1.2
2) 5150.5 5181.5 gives 1.1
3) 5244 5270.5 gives 1.22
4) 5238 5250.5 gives 1.24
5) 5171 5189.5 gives 1.09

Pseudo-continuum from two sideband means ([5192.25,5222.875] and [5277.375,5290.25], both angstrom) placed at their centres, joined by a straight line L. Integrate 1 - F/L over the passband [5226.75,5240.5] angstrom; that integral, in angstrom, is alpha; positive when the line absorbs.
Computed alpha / 0.2 angstrom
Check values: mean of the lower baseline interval 1.18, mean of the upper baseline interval 1.35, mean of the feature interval 1.23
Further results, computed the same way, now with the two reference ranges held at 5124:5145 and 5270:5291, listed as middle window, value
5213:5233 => 1.0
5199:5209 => 0.7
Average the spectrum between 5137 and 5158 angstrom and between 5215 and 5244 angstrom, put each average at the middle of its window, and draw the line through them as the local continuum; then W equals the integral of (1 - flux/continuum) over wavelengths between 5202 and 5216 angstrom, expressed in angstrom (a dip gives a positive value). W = 1.1 angstrom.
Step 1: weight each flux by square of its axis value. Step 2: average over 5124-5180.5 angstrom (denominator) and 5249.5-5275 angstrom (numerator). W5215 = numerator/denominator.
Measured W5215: 1.07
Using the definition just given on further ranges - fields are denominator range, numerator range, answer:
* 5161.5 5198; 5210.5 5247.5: 1.15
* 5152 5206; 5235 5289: 1.15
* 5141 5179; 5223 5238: 1.09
